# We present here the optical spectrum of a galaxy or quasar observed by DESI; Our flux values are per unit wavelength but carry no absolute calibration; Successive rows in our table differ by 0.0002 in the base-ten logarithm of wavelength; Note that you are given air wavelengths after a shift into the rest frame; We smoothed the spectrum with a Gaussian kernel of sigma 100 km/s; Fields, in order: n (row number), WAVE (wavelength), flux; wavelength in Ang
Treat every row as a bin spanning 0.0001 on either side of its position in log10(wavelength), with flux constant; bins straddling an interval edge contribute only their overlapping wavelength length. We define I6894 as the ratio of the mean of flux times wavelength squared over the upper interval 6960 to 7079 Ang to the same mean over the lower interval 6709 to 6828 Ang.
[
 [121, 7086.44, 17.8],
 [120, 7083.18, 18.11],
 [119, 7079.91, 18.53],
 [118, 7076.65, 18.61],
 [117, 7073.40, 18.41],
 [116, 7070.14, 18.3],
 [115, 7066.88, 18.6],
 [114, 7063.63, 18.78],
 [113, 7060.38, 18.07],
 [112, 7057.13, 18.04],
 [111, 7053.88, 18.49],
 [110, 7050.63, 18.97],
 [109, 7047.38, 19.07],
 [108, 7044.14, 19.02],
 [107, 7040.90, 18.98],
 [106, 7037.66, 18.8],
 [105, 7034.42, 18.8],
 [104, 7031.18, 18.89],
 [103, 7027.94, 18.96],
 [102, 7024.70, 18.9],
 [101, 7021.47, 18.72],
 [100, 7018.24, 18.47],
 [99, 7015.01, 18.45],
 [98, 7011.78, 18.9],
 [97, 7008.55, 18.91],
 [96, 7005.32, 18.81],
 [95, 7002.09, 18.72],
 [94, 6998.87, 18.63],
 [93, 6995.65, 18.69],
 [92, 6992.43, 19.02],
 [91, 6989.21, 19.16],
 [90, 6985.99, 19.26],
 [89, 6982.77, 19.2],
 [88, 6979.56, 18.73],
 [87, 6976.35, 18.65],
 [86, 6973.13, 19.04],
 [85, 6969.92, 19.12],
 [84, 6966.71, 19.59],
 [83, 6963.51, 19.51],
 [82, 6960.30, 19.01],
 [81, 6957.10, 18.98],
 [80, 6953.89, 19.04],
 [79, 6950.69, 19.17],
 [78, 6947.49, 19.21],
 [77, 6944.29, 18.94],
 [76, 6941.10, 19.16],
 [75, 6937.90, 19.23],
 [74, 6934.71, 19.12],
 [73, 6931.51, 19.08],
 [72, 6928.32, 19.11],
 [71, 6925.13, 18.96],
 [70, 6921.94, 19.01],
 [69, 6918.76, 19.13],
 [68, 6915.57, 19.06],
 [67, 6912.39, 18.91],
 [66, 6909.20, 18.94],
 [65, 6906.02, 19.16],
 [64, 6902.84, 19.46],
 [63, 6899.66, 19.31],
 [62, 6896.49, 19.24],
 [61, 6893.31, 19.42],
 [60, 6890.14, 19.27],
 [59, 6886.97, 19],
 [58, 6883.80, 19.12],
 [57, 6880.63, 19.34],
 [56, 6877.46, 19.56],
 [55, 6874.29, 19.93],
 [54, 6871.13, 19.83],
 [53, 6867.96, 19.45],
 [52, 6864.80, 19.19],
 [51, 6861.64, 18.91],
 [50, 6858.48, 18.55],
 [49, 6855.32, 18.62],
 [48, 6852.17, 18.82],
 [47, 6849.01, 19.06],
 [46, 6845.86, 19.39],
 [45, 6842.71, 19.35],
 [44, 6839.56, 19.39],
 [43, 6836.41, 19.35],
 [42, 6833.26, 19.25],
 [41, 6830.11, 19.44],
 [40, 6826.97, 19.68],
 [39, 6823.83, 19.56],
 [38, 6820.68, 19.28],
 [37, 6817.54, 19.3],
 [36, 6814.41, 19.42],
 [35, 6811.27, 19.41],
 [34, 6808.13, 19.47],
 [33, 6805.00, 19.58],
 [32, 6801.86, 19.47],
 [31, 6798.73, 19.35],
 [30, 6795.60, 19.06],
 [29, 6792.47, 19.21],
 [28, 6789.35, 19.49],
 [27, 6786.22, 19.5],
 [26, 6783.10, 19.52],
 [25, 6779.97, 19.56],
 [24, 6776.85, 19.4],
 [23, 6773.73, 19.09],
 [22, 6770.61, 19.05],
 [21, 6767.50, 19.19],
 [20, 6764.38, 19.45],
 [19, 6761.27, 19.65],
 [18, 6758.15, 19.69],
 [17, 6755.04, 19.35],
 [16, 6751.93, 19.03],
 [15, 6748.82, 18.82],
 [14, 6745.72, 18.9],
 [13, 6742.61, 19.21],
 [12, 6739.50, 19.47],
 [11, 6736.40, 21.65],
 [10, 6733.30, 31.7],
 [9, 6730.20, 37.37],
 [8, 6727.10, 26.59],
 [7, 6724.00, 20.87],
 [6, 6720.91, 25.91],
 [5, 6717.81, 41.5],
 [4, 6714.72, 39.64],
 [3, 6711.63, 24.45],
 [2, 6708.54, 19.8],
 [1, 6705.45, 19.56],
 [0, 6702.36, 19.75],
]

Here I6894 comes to 0.93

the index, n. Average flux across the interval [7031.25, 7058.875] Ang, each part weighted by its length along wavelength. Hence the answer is 18.8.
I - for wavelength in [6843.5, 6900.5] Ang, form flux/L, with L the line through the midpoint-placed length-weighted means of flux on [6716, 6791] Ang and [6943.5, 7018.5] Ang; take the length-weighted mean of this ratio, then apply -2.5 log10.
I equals 0.07 mag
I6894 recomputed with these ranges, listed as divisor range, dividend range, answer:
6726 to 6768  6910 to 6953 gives 0.91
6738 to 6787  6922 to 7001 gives 1.05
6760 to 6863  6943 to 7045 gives 1.04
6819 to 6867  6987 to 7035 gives 1.03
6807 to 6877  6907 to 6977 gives 1.02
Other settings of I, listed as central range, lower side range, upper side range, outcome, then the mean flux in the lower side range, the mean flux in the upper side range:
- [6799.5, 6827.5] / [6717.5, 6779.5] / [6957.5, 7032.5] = 0.106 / 22.4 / 18.9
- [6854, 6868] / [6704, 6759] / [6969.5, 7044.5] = 0.163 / 24.7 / 18.9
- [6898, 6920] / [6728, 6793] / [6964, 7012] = 0.029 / 20.9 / 19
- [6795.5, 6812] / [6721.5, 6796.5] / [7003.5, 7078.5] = 0.071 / 21.1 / 18.7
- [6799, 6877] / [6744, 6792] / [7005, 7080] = -0.010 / 19.3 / 18.7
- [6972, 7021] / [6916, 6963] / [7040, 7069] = 0.002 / 19.1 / 18.7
